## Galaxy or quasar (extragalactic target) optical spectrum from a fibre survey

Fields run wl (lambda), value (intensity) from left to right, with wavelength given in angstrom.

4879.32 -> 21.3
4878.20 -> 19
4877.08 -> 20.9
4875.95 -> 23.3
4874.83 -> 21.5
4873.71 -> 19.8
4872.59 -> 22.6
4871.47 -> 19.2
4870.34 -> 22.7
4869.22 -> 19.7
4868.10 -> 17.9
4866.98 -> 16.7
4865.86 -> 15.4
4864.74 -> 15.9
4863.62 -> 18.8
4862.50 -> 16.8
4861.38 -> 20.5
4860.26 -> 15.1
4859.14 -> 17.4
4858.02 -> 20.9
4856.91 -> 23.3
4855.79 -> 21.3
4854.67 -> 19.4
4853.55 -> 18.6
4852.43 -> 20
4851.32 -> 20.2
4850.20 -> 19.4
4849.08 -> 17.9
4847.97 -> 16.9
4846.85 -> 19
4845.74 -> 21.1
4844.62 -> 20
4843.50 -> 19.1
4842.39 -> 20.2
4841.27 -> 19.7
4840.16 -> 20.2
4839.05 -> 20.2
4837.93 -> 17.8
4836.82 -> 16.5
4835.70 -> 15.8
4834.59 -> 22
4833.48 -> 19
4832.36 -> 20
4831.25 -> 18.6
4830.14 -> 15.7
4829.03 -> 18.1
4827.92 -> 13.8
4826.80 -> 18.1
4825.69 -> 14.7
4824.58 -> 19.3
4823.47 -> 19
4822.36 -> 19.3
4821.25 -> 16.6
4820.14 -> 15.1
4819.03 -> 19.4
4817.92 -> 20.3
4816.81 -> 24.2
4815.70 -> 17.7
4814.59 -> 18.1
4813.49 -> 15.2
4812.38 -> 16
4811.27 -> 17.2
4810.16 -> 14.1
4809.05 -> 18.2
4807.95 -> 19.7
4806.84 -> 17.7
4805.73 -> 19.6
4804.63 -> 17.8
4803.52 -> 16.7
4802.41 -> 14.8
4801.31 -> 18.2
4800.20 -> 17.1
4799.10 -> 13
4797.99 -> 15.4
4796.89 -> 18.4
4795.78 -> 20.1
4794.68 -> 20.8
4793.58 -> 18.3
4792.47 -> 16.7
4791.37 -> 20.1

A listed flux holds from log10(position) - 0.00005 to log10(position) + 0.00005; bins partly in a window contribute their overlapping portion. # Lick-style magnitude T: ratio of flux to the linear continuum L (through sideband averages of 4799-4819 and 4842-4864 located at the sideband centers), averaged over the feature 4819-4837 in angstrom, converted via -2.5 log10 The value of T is 0.04 mag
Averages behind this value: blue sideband 17.7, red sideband 19.3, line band 17.7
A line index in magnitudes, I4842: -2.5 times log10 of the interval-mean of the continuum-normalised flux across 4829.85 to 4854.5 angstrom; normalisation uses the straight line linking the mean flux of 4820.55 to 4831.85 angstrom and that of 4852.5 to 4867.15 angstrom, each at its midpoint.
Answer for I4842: -0.07 mag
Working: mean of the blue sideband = 17.3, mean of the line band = 19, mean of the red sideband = 18.6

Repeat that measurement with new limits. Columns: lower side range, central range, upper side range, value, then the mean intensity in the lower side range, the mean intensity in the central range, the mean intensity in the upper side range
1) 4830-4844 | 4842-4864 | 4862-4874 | -0.03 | 18.9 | 19.3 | 18.7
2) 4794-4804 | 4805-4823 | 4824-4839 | -0.04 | 17.2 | 18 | 17.7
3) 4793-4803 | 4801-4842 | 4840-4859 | 0.03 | 17.3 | 18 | 19.8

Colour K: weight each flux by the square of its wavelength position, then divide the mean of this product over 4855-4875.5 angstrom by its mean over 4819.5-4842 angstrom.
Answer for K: 1.1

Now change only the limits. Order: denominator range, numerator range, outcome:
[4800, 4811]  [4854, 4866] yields 1.10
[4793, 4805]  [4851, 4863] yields 1.15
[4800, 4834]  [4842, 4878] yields 1.12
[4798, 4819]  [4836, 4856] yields 1.11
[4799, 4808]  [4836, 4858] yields 1.15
